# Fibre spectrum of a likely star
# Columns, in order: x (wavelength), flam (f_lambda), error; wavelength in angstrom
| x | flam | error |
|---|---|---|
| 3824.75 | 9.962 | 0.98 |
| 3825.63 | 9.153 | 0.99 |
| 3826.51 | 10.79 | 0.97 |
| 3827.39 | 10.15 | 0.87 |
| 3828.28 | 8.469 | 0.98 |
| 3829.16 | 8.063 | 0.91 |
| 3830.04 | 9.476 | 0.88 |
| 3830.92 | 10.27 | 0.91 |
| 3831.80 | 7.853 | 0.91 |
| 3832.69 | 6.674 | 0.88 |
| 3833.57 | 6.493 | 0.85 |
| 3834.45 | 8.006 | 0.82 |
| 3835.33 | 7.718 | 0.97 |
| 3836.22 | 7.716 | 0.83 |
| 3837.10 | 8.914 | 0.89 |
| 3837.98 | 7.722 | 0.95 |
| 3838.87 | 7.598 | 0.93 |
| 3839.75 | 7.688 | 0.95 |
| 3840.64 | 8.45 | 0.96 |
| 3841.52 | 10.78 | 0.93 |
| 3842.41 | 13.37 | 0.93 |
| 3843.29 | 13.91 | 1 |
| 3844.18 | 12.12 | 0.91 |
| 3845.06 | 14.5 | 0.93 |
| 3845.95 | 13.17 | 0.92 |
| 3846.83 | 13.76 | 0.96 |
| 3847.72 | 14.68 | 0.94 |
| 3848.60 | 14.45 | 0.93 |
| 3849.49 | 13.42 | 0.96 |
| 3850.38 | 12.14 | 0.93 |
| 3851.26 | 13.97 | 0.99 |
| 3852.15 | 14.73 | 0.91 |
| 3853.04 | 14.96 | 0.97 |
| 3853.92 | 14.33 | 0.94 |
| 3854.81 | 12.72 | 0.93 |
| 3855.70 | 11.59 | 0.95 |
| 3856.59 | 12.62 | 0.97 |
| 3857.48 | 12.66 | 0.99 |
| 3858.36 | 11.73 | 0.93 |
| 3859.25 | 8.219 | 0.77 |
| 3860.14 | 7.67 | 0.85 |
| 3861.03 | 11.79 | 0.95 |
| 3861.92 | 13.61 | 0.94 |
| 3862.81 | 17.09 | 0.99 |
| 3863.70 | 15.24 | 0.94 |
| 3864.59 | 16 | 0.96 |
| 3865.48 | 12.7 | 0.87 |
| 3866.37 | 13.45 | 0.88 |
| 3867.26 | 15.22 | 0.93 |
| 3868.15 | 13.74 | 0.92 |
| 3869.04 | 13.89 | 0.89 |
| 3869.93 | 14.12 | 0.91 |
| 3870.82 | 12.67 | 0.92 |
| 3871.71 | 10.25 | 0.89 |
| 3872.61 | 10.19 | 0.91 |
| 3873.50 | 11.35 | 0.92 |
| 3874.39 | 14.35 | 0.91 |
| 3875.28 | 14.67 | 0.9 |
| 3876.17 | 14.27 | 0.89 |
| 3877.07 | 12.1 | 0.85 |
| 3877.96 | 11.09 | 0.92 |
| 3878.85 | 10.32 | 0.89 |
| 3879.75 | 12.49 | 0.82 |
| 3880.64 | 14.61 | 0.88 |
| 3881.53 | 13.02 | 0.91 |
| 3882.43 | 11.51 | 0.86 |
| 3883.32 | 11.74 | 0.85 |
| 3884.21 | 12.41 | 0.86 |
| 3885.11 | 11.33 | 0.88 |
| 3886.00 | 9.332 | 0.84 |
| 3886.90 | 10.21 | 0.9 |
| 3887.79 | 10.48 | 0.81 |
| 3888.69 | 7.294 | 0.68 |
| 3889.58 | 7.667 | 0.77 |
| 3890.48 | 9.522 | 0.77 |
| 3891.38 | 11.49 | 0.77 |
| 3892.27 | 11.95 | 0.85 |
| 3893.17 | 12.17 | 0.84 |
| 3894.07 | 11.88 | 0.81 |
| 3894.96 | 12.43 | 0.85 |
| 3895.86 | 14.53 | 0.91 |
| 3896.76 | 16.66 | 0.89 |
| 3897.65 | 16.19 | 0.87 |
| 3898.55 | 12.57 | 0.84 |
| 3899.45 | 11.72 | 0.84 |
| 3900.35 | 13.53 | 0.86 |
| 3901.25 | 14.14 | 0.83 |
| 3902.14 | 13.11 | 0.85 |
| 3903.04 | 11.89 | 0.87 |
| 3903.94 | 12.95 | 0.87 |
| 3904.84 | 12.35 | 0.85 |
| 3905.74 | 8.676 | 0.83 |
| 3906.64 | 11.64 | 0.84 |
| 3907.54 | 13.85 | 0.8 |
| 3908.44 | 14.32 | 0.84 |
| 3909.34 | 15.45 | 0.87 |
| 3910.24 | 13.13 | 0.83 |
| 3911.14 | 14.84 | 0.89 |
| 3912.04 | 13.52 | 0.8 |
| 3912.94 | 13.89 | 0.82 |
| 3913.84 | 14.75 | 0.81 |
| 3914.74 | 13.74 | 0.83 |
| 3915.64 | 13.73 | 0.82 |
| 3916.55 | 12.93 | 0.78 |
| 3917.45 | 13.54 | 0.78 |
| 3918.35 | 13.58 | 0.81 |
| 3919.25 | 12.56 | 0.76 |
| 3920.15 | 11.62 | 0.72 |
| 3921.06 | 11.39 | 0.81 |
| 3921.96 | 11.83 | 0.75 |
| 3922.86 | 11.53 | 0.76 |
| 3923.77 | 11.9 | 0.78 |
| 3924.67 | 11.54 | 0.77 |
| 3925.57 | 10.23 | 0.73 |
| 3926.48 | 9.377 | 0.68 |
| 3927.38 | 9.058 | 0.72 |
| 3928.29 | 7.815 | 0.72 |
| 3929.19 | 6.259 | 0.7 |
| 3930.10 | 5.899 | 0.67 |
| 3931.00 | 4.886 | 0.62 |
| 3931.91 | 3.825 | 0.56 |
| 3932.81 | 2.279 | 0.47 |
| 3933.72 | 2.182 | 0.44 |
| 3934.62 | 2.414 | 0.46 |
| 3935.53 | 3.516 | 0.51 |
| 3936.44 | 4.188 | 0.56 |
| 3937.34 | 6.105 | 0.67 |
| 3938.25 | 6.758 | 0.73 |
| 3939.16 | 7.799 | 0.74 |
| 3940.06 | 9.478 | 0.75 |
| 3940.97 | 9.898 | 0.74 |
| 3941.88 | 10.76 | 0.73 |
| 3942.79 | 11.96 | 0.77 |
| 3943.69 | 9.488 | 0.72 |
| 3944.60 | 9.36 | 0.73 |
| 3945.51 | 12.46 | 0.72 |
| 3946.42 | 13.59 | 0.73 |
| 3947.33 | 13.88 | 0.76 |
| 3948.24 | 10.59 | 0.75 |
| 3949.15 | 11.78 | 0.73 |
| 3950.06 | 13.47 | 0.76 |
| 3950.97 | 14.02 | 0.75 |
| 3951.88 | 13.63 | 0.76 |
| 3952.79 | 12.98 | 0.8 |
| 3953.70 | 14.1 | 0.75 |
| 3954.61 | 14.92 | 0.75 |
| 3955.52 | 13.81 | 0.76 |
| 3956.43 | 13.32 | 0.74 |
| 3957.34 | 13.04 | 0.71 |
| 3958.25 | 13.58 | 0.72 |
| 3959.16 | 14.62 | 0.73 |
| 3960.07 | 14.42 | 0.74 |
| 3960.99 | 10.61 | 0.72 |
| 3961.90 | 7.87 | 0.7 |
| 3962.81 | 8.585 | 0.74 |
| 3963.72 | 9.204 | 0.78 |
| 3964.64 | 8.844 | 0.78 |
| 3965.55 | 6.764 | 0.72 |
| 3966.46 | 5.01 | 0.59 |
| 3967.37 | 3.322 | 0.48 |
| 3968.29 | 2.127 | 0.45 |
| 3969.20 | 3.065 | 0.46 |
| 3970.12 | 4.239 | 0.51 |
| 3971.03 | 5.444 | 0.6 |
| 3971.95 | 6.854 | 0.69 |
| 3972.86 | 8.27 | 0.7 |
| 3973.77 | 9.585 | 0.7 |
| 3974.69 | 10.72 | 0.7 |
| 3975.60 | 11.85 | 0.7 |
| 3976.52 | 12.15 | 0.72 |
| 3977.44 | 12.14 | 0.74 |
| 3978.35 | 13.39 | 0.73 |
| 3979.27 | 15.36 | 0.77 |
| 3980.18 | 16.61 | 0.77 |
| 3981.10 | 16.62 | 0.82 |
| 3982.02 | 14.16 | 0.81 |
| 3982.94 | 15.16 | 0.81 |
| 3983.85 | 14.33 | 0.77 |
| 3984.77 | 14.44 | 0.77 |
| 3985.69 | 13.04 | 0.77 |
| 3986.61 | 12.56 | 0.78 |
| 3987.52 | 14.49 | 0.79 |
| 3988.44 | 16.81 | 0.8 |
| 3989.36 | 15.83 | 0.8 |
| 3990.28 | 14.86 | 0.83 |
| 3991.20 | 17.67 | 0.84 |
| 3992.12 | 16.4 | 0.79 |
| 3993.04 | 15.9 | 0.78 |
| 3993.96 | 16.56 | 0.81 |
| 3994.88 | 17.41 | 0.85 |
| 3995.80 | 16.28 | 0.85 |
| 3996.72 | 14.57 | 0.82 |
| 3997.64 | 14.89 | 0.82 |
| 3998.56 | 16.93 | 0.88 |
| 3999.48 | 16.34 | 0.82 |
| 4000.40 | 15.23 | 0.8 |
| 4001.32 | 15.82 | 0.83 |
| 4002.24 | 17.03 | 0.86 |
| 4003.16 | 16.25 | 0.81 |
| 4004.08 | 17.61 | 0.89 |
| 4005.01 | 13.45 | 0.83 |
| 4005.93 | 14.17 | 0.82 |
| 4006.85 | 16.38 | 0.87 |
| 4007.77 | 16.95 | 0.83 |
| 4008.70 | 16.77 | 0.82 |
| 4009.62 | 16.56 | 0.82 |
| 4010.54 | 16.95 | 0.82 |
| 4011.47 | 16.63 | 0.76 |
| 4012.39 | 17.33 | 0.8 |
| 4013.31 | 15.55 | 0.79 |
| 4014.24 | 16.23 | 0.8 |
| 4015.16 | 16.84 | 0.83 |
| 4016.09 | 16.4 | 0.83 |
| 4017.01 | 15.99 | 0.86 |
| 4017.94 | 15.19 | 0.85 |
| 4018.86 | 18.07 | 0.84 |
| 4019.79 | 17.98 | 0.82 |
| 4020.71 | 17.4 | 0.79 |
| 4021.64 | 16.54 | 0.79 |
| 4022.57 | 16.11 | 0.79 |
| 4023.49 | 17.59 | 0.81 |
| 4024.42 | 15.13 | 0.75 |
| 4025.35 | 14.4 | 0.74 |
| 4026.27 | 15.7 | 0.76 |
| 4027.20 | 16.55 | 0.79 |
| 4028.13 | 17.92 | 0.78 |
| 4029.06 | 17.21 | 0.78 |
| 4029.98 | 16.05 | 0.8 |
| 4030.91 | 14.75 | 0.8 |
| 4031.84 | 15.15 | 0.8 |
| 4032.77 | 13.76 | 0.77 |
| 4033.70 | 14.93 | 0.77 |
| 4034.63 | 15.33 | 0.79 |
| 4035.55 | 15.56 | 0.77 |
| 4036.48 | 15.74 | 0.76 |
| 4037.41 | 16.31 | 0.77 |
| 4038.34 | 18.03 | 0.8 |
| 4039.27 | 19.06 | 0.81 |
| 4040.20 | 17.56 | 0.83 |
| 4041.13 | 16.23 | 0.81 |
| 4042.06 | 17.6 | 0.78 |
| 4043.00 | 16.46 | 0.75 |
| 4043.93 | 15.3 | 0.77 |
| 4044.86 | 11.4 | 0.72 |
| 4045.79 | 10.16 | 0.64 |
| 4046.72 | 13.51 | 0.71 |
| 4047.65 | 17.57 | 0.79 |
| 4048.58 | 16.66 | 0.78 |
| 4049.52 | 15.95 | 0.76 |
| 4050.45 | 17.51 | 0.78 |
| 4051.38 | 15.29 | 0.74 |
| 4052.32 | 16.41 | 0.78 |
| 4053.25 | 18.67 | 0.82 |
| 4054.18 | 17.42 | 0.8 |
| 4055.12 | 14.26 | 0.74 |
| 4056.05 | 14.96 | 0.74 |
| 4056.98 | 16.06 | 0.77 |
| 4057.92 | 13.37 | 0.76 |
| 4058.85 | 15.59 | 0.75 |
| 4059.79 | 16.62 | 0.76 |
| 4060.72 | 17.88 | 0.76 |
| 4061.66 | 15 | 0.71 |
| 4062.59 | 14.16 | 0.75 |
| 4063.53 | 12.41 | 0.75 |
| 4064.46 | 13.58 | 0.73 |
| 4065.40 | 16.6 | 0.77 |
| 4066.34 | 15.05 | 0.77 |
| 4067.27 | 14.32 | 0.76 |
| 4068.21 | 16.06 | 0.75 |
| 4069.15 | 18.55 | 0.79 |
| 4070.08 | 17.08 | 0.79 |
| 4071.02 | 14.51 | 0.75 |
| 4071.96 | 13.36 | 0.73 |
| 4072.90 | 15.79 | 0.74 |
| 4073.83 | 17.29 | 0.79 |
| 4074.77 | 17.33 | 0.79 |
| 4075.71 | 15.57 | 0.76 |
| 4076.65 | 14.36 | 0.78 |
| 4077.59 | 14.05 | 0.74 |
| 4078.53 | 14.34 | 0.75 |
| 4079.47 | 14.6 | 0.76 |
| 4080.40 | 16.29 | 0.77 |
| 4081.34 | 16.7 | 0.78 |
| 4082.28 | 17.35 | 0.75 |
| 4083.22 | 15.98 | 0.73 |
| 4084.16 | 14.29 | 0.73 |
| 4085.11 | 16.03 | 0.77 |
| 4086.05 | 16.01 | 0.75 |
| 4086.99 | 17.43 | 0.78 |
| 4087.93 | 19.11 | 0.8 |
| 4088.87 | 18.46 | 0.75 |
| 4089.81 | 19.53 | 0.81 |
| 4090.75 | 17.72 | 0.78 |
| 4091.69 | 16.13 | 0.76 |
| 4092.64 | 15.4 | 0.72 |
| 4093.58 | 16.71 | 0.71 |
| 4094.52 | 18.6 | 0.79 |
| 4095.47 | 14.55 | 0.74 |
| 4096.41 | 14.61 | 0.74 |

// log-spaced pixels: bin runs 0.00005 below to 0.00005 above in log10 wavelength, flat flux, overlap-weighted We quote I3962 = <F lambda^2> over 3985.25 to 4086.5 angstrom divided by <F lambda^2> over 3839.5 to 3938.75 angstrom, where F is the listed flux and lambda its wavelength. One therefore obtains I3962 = 1.47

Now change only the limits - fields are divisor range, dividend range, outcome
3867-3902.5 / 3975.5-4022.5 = 1.36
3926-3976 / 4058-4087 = 1.84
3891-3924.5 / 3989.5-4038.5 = 1.31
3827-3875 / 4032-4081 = 1.48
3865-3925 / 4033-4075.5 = 1.36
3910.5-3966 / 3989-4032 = 1.60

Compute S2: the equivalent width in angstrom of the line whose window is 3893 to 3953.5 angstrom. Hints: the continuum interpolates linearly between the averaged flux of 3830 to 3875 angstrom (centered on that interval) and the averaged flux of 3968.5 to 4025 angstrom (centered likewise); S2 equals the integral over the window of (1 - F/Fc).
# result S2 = 9.7 angstrom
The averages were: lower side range 11.8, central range 11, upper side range 14.7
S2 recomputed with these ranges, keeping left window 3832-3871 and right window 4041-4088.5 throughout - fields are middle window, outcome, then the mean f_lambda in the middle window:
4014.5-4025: -1.2 angstrom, 16.6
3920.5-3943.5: 9.6 angstrom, 7.75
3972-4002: -0.3 angstrom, 14.5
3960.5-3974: 7.1 angstrom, 6.62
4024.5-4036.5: -0.4 angstrom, 15.6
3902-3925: 0.3 angstrom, 12.9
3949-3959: 0.1 angstrom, 13.6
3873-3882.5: -0.2 angstrom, 12.7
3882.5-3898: 1.3 angstrom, 11.6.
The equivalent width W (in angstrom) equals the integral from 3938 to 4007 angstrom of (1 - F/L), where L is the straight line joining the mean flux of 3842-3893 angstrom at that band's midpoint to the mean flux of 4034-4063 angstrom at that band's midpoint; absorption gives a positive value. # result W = 9.7 angstrom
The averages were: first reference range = 12.5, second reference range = 15.9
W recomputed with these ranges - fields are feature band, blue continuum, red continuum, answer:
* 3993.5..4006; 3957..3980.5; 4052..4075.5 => -4.9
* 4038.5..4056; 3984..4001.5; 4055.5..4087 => -0.5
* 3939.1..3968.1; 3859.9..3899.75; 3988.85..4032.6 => 6.8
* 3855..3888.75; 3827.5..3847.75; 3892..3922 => -2.7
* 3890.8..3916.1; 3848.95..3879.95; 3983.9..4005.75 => 0.9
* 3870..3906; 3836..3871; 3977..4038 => 3.2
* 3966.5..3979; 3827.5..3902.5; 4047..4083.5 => 5.4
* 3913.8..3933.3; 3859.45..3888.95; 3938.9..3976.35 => 1.9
